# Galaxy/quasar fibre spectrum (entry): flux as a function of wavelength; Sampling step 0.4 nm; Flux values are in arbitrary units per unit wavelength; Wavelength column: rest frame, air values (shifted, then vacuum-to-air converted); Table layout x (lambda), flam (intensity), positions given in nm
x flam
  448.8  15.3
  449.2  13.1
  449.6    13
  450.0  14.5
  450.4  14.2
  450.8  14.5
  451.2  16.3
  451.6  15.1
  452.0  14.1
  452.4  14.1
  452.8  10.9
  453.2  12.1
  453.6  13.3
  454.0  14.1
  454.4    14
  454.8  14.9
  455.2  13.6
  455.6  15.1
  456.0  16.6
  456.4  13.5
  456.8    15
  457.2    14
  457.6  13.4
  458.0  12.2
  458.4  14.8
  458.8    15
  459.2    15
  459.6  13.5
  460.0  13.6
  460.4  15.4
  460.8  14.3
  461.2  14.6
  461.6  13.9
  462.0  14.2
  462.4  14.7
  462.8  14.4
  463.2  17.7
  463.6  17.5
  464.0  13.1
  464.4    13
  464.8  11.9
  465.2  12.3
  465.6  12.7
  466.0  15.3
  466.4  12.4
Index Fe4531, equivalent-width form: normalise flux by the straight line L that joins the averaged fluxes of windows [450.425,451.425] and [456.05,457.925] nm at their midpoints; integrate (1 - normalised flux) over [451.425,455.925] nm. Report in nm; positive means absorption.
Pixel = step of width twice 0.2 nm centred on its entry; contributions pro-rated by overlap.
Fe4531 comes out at 0.26 nm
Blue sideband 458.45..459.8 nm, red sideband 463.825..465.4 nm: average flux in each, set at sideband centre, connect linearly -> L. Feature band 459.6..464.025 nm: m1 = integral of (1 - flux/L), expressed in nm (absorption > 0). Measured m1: -0.435 nm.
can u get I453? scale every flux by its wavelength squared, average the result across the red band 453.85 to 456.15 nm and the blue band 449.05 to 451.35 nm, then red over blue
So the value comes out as 1.05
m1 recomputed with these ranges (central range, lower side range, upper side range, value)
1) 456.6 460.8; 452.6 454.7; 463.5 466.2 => -0.305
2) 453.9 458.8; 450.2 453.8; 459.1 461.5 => -0.066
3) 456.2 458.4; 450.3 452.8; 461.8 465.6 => 0.093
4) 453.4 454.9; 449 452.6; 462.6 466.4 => 0.026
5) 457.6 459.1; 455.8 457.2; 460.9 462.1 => 0.067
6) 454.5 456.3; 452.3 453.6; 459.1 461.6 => -0.259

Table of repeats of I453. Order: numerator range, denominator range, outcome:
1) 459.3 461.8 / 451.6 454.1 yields 1.11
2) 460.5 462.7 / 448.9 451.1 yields 1.08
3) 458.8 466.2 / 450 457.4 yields 1.05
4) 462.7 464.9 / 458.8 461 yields 1.04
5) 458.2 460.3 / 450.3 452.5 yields 1.01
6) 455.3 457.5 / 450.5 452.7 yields 1.03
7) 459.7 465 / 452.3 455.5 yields 1.12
